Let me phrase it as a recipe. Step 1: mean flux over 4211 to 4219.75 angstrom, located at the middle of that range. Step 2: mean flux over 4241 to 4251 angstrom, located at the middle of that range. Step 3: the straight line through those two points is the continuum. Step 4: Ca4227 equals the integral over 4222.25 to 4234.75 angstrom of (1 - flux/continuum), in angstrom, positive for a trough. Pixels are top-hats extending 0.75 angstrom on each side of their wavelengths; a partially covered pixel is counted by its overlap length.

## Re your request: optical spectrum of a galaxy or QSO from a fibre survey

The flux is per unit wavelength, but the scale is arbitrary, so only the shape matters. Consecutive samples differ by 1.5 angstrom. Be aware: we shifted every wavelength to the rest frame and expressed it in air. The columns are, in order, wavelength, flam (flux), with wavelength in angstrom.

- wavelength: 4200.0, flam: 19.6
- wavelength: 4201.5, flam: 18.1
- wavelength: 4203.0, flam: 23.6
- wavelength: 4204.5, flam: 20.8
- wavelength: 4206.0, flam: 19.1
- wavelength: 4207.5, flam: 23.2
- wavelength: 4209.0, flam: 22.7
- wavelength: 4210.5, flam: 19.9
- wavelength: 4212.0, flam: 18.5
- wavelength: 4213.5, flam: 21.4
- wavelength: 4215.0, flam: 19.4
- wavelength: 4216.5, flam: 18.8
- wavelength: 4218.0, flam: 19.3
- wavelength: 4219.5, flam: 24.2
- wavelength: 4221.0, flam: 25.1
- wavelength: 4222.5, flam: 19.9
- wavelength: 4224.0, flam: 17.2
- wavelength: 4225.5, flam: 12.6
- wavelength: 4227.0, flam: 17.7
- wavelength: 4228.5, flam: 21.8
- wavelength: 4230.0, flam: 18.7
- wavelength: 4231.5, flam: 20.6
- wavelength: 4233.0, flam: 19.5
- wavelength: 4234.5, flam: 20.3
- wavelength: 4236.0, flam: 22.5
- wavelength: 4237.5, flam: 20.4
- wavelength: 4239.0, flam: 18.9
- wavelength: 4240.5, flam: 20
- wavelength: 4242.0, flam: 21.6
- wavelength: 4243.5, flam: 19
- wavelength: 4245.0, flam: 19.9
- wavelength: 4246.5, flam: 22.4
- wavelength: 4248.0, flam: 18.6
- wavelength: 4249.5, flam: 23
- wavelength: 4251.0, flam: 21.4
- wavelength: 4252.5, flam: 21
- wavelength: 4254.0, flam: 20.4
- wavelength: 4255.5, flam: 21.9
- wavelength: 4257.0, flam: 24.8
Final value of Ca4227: 1.1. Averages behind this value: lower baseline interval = 20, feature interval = 18.6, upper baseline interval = 20.8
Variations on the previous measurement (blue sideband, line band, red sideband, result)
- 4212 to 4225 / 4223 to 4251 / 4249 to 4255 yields 1.6 angstrom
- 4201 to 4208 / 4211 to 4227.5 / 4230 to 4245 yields 0.9 angstrom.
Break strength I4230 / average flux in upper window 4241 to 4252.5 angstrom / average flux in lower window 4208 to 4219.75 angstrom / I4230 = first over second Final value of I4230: 1.02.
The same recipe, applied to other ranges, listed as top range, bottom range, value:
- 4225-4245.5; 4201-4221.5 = 0.93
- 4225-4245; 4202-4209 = 0.91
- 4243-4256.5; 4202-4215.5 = 1.00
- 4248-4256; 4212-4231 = 1.08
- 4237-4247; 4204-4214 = 0.97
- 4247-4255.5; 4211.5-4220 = 1.04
